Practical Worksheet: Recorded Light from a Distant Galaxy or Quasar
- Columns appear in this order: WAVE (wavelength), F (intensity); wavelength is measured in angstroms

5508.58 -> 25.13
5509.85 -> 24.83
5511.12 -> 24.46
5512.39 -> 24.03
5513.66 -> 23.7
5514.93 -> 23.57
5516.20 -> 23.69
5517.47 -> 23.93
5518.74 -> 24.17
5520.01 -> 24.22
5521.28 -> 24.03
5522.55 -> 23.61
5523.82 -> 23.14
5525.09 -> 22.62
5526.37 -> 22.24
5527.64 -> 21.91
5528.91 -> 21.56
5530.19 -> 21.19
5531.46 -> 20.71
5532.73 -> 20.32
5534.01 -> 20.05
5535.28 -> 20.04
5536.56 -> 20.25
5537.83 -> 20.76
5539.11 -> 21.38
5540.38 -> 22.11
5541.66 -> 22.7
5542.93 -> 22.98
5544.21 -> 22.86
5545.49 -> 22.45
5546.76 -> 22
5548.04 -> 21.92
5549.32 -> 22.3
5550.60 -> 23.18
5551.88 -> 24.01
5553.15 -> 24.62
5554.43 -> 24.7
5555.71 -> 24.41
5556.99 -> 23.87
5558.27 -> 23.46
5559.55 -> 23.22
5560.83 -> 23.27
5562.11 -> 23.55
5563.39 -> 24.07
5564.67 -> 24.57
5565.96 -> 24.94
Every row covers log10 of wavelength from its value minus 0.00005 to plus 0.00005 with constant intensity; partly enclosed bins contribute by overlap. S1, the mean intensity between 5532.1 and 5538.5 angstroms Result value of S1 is 20.3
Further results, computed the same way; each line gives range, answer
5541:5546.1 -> 22.7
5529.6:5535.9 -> 20.5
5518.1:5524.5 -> 23.9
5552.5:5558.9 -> 24.2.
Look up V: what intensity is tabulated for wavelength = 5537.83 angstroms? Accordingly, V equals 20.76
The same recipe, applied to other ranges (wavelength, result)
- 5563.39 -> 24.07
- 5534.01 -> 20.05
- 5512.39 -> 24.03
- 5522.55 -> 23.61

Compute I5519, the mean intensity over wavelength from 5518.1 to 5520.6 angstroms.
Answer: 24.2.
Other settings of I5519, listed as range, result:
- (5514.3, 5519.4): 23.9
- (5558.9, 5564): 23.5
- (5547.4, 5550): 22.1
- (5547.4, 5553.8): 23.2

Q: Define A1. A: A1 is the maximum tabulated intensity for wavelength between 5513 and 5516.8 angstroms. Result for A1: 23.7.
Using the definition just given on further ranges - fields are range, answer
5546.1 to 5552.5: 24.01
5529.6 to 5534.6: 21.19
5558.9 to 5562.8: 23.55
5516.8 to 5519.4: 24.17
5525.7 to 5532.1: 22.24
